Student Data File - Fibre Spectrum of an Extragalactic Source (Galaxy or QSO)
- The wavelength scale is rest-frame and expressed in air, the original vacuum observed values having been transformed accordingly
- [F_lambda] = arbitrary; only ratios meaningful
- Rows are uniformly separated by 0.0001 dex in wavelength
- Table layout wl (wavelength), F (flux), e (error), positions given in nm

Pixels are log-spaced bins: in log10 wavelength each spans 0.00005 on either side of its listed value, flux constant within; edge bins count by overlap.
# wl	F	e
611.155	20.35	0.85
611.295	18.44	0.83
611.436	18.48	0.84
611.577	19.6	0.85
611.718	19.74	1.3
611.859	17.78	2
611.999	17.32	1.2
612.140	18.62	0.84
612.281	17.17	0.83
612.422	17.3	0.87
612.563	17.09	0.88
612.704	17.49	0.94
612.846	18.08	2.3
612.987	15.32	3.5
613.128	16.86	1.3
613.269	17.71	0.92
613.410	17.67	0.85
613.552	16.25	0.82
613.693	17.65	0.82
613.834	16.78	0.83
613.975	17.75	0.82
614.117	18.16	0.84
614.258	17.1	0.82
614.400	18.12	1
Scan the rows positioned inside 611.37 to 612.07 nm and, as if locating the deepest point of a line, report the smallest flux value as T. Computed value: 17.32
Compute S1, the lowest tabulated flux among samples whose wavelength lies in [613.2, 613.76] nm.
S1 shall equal 16.25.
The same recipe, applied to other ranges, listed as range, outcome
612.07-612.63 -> 17.09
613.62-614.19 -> 16.78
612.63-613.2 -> 15.32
